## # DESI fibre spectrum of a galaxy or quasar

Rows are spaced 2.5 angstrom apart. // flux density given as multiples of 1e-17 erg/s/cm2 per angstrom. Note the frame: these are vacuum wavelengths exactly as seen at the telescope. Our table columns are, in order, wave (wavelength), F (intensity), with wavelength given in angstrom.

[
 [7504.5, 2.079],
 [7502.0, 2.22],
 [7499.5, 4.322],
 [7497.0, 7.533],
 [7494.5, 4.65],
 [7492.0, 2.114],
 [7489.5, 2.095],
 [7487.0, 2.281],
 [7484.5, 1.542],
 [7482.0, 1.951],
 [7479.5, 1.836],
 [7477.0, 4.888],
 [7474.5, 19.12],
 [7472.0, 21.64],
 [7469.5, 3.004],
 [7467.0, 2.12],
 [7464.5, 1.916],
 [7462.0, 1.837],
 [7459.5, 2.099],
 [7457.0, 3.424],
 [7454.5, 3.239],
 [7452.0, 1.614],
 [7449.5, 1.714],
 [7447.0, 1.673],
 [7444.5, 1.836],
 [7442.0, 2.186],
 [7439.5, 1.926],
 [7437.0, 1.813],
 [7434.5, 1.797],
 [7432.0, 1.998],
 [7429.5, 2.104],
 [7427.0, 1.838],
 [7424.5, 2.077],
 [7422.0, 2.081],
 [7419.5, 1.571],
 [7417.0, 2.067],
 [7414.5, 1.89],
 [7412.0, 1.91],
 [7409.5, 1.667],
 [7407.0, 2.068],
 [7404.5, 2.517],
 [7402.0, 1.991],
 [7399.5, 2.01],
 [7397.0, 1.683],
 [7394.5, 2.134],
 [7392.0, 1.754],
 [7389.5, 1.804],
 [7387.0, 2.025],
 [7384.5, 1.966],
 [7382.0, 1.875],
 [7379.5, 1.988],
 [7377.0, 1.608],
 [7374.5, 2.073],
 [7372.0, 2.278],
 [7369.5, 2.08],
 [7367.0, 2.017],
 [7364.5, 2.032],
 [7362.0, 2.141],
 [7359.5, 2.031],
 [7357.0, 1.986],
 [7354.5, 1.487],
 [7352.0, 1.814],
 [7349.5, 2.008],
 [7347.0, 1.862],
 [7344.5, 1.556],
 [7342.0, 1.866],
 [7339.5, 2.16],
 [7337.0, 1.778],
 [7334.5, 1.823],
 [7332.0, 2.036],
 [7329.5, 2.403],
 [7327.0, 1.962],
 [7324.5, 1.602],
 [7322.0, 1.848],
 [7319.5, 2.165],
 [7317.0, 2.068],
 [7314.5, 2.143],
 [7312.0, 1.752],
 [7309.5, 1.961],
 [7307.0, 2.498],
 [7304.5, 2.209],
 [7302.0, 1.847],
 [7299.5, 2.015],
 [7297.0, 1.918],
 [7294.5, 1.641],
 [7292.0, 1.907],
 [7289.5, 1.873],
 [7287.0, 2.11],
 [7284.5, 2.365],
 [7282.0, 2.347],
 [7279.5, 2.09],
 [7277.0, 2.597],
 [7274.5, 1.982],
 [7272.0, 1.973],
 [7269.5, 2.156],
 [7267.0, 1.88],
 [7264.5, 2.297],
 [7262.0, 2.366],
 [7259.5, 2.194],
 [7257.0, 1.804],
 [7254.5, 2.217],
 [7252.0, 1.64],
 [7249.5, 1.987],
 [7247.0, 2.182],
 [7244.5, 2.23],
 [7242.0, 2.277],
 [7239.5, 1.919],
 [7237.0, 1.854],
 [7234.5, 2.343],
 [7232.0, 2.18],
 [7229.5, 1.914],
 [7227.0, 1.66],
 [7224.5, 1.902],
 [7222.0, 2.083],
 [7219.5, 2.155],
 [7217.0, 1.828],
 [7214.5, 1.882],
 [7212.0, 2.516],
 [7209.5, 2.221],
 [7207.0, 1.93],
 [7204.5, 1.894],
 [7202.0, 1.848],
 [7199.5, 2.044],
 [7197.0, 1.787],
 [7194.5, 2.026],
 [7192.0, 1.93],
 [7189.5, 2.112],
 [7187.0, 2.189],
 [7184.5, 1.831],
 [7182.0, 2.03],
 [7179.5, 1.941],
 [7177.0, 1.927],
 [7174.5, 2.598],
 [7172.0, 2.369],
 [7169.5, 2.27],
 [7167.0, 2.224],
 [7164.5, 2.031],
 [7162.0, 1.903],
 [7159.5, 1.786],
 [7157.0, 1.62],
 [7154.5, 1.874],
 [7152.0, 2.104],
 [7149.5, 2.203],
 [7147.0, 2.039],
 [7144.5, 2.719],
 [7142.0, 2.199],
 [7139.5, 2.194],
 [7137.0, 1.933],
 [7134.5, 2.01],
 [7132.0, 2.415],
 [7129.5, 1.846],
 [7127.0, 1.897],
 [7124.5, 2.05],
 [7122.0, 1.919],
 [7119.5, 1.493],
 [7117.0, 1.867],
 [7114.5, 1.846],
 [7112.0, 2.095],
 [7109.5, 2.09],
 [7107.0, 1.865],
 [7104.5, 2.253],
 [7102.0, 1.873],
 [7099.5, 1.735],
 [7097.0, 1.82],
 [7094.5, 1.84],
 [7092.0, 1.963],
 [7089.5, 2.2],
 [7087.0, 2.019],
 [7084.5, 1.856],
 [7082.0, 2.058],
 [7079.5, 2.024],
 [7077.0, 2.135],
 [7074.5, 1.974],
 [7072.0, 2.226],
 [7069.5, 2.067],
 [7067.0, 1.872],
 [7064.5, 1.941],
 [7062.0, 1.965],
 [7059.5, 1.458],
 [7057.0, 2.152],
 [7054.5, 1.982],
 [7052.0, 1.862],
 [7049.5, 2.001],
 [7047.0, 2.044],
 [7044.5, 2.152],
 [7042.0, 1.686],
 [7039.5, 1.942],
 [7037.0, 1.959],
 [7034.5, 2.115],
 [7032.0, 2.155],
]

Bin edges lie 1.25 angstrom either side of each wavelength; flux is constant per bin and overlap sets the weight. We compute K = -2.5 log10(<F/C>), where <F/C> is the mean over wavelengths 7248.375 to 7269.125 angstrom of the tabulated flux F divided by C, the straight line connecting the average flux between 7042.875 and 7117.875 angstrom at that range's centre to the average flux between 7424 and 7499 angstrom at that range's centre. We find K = 0.327 mag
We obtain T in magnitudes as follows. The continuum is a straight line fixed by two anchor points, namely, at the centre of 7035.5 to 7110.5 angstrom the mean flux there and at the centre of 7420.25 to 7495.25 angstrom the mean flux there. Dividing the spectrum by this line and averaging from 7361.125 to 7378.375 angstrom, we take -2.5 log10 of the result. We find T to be 0.47 mag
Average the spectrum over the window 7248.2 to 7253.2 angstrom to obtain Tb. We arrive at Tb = 1.82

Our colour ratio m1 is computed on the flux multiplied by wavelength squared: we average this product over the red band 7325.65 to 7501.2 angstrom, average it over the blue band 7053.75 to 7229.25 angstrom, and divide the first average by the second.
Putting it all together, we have 1.46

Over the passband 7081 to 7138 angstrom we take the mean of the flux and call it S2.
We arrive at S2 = 1.95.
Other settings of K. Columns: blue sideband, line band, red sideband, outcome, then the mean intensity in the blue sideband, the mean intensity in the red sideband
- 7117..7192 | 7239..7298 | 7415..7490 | 0.22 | 2.05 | 3.37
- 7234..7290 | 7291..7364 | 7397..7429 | 0.06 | 2.12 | 1.97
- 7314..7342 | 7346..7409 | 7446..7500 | 0.38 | 1.99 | 4.41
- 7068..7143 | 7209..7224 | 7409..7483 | 0.17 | 1.99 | 3.38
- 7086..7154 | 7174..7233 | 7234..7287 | 0.04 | 2.02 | 2.13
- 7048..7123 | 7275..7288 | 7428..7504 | 0.24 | 1.95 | 3.73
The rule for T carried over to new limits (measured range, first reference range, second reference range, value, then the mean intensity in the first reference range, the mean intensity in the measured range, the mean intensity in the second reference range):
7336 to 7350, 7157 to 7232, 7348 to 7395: 0.05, 2.02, 1.87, 1.95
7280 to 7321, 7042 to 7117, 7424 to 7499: 0.40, 1.97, 2.05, 3.68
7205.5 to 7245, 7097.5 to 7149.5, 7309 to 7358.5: -0.05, 2.02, 2.05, 1.91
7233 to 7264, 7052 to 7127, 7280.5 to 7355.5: -0.07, 1.95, 2.09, 1.97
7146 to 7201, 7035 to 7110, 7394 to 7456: -0.04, 1.97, 2.04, 1.98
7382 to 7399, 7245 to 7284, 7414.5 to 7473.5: 0.39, 2.12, 1.9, 2.98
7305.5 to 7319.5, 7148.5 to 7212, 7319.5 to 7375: -0.07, 2.04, 2.09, 1.95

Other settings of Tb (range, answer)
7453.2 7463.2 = 2.65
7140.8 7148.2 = 2.32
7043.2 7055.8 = 2.01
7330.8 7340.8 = 1.95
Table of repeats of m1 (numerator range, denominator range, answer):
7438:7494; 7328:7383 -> 2.07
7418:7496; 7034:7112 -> 1.94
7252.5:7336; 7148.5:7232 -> 1.05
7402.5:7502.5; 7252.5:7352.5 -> 1.70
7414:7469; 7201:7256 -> 1.07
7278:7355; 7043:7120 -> 1.08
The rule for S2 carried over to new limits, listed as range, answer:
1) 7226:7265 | 2.06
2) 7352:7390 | 1.96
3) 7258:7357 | 2.01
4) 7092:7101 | 1.82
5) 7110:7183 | 2.05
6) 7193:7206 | 1.92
